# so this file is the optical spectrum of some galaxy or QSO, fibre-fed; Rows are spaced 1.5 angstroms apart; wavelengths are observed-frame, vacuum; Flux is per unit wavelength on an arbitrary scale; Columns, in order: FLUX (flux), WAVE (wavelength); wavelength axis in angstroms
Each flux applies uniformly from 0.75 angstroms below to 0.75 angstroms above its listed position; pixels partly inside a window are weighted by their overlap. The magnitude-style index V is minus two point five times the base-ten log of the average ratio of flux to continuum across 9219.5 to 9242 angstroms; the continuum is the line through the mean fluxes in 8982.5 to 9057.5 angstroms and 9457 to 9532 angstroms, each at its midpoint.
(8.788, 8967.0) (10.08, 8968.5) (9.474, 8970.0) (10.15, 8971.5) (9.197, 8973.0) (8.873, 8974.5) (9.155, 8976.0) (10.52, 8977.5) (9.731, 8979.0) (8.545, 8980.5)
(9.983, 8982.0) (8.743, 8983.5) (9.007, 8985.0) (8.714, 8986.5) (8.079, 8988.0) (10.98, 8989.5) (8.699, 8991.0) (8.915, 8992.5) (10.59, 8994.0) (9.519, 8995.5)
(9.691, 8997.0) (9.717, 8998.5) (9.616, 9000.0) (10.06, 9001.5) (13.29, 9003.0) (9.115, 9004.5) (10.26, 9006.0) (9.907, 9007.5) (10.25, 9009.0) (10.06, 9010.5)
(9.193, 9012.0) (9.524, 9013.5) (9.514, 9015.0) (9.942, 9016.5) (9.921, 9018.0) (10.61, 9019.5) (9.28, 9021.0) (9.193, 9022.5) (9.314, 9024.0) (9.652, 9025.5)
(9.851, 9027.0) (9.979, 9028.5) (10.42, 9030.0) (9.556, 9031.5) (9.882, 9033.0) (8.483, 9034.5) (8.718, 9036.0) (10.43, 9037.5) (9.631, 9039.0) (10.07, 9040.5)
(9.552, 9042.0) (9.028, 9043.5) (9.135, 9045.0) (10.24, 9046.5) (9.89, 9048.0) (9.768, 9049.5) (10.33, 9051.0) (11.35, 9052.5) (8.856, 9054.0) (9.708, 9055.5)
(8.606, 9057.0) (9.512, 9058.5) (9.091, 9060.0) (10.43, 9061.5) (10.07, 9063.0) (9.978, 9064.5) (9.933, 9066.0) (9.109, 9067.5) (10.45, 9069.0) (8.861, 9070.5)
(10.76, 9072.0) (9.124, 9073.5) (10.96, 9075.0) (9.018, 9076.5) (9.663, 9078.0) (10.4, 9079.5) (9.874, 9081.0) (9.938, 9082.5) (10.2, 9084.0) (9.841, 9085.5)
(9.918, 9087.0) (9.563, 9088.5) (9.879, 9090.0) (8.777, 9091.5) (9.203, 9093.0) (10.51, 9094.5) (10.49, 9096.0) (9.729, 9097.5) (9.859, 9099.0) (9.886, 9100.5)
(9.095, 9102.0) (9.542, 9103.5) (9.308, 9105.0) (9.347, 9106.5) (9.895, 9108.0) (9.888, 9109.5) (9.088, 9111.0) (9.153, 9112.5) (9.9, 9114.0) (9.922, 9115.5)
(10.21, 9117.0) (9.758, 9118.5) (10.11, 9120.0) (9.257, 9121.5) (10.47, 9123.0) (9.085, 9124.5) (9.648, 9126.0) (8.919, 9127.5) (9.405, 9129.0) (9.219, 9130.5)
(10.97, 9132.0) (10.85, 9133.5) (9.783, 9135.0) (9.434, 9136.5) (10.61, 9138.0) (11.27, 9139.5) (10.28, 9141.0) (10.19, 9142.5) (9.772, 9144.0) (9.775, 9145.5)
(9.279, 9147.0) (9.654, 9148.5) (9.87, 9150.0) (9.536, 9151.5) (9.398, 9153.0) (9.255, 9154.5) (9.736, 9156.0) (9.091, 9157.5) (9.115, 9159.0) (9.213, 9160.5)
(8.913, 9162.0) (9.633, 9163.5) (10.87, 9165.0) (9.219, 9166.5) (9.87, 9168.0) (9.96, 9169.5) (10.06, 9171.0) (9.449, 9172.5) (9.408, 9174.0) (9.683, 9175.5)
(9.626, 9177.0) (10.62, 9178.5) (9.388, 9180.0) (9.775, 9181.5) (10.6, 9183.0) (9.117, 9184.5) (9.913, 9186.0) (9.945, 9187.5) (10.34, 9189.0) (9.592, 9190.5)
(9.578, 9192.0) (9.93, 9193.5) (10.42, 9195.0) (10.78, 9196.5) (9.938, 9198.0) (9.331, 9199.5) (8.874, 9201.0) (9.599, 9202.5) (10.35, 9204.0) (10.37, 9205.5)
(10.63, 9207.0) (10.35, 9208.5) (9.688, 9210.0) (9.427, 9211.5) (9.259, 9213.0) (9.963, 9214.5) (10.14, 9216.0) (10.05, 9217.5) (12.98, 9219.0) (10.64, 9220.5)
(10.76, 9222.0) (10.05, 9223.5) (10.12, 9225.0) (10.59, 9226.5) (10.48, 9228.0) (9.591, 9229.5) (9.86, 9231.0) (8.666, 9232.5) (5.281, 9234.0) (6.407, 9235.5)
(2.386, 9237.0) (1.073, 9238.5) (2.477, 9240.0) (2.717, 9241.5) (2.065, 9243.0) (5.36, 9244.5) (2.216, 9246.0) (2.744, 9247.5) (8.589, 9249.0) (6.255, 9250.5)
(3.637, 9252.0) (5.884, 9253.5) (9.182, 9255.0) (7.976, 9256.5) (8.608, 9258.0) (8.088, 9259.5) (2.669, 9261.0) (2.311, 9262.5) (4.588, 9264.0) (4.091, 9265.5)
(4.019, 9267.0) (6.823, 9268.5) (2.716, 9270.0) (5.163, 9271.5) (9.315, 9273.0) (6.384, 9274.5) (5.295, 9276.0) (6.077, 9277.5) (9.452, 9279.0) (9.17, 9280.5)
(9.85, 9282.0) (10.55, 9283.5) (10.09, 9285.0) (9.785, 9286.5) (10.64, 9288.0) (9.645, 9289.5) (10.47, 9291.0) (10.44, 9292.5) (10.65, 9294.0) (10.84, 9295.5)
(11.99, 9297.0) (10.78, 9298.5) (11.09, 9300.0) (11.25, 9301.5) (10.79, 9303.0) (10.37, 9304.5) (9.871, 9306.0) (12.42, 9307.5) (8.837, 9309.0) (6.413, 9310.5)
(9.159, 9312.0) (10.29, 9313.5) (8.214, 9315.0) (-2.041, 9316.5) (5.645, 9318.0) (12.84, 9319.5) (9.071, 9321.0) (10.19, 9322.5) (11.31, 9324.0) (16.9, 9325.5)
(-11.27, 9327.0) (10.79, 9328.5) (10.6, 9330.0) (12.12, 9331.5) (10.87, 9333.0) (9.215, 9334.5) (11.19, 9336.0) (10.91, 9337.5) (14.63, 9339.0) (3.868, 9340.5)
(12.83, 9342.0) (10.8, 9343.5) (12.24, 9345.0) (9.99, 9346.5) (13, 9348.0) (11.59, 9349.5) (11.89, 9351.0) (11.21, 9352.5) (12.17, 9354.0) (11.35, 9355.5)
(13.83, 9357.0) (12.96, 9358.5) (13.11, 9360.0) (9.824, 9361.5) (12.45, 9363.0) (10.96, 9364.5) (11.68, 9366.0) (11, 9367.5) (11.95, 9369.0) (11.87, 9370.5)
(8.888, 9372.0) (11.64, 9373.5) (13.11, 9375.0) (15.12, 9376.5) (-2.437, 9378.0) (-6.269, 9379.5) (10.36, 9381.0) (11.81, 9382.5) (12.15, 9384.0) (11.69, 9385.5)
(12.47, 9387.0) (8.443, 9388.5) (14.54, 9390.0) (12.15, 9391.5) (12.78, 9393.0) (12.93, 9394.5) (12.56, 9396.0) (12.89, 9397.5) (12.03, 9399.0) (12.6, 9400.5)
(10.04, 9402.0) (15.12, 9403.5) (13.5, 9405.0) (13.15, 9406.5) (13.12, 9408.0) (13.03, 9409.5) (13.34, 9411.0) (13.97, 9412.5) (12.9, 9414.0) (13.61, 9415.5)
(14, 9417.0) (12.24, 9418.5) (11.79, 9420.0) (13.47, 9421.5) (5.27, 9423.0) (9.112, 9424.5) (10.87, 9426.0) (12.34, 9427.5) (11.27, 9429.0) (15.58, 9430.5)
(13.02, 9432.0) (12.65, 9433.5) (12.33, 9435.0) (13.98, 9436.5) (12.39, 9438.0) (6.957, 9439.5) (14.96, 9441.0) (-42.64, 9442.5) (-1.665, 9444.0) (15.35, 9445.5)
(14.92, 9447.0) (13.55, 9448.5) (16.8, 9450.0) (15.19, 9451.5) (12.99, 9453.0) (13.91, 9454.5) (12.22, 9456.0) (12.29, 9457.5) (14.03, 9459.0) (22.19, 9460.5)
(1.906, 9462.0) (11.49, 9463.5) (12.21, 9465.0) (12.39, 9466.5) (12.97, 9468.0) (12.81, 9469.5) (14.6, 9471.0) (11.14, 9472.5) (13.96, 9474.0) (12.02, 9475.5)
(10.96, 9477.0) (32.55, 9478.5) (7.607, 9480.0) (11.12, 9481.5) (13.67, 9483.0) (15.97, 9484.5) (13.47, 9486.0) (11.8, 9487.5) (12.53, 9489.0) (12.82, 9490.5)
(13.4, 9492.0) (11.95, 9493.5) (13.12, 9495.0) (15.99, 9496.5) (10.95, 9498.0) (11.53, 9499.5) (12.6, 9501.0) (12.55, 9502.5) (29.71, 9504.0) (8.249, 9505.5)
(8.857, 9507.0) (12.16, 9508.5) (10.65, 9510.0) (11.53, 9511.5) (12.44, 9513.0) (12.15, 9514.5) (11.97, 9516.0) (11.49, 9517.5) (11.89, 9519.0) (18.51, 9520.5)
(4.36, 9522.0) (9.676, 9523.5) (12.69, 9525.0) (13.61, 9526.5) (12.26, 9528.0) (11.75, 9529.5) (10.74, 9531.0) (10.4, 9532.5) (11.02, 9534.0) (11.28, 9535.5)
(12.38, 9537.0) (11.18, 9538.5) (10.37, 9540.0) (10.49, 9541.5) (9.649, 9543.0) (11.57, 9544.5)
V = 0.421 mag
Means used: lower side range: 9.7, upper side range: 12.9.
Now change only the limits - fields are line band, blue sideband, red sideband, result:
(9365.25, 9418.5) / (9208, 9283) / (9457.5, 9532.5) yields -0.100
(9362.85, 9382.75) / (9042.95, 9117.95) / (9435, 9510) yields 0.221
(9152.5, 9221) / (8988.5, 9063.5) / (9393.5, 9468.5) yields 0.057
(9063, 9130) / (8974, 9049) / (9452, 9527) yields 0.056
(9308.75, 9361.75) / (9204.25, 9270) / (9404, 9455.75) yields -0.096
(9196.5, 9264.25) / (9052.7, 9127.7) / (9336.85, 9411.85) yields 0.341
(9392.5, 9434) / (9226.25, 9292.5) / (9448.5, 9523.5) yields -0.137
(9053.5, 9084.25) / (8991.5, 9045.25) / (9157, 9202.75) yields 0.003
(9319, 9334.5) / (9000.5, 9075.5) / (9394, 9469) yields 0.178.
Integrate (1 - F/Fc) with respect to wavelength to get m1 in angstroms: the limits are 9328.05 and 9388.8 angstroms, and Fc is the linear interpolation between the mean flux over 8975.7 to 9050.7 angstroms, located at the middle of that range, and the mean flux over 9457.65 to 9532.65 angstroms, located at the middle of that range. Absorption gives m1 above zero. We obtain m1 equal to 6.3 angstroms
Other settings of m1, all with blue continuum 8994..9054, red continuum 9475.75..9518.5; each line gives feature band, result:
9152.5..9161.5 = 1.3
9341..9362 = 0.7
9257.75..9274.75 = 9.3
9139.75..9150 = 0.8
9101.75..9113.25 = 1.1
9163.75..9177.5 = 1.4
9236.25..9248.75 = 9.4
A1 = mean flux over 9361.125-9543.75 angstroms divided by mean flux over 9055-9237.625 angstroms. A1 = 1.20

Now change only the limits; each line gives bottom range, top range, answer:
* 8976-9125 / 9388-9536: 1.24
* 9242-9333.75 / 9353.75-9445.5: 1.34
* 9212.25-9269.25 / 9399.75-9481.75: 1.72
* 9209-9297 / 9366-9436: 1.53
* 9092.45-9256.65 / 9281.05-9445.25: 1.13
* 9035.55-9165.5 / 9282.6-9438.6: 1.11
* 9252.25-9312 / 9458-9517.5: 1.59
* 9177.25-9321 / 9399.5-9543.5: 1.43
